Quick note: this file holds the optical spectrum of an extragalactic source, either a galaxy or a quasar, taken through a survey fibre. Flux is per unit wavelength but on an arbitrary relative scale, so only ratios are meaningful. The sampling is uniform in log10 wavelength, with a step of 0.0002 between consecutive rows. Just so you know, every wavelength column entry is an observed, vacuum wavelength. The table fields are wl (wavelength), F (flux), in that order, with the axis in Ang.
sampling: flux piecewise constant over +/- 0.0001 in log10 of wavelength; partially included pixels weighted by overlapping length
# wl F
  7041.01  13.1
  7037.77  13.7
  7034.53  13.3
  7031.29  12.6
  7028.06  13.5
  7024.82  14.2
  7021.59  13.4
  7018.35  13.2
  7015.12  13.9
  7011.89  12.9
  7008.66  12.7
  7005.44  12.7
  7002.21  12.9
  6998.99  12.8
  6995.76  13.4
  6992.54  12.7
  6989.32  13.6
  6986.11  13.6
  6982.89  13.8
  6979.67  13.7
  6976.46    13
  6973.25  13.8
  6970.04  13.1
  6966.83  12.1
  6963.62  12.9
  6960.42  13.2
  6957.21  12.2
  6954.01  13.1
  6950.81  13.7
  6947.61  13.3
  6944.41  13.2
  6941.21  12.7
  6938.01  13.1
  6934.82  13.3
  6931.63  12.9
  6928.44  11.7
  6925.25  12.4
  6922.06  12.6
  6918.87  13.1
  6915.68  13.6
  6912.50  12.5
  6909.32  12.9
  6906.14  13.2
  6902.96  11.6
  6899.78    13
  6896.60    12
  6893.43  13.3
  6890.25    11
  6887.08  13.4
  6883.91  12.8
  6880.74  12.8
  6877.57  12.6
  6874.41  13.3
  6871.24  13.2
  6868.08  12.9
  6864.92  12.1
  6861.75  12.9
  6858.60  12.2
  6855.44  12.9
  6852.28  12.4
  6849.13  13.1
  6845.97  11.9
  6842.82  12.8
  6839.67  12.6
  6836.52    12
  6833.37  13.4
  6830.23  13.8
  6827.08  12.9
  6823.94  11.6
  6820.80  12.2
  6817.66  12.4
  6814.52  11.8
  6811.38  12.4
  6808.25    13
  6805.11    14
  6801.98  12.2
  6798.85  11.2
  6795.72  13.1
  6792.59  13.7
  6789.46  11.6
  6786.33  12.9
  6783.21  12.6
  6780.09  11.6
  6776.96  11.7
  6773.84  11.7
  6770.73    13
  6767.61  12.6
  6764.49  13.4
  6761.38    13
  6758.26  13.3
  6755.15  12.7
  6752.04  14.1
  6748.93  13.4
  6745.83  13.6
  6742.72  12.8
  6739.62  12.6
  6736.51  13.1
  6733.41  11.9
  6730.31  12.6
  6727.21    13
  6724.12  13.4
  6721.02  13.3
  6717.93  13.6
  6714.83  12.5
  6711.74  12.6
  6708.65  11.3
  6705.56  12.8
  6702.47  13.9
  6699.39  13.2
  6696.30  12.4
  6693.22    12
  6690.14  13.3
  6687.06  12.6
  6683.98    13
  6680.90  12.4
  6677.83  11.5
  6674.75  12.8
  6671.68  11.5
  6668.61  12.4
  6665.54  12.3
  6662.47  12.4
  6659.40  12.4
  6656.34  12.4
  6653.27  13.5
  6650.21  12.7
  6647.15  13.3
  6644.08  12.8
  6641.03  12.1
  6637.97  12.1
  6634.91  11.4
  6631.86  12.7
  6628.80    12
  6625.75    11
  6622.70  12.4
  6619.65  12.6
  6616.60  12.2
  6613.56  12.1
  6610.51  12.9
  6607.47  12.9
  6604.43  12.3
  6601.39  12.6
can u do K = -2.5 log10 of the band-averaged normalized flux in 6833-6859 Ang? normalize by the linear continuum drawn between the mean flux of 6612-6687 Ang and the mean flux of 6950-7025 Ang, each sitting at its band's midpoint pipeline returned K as 0.022 mag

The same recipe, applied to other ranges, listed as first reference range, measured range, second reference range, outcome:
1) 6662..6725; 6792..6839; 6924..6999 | 0.02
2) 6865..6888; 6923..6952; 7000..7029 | 0.01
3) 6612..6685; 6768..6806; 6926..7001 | 0.02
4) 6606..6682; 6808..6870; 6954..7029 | 0.02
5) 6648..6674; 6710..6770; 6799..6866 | -0.04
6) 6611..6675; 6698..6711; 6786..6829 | -0.03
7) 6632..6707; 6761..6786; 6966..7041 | 0.03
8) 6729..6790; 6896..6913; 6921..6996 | 0.03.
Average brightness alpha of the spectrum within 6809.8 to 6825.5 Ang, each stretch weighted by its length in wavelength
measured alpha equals 12.1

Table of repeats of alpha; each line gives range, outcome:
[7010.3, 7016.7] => 13.4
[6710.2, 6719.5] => 12.9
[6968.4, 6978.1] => 13.3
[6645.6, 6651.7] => 13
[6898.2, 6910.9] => 12.7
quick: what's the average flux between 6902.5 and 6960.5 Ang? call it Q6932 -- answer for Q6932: 12.9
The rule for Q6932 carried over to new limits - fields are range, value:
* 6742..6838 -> 12.7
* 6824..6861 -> 12.7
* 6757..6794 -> 12.6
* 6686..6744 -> 12.8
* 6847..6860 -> 12.6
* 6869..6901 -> 12.7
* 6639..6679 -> 12.5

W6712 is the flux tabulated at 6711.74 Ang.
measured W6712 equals 12.6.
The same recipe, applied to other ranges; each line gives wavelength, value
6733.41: 11.9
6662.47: 12.4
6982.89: 13.8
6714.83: 12.5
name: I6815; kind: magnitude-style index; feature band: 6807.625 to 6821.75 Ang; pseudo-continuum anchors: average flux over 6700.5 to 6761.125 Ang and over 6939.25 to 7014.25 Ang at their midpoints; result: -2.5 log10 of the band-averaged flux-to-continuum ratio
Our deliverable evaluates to 0.06 mag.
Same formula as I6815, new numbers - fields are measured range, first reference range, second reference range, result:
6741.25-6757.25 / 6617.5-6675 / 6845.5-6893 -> -0.07 mag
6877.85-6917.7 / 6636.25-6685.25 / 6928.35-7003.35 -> 0.02 mag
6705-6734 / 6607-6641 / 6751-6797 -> -0.02 mag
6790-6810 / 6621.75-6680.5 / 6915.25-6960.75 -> -0.02 mag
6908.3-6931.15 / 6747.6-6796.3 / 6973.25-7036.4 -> 0.03 mag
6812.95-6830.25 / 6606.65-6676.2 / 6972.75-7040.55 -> 0.04 mag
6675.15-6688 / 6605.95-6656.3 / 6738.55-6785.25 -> 0.01 mag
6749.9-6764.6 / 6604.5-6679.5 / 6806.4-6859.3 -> -0.07 mag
